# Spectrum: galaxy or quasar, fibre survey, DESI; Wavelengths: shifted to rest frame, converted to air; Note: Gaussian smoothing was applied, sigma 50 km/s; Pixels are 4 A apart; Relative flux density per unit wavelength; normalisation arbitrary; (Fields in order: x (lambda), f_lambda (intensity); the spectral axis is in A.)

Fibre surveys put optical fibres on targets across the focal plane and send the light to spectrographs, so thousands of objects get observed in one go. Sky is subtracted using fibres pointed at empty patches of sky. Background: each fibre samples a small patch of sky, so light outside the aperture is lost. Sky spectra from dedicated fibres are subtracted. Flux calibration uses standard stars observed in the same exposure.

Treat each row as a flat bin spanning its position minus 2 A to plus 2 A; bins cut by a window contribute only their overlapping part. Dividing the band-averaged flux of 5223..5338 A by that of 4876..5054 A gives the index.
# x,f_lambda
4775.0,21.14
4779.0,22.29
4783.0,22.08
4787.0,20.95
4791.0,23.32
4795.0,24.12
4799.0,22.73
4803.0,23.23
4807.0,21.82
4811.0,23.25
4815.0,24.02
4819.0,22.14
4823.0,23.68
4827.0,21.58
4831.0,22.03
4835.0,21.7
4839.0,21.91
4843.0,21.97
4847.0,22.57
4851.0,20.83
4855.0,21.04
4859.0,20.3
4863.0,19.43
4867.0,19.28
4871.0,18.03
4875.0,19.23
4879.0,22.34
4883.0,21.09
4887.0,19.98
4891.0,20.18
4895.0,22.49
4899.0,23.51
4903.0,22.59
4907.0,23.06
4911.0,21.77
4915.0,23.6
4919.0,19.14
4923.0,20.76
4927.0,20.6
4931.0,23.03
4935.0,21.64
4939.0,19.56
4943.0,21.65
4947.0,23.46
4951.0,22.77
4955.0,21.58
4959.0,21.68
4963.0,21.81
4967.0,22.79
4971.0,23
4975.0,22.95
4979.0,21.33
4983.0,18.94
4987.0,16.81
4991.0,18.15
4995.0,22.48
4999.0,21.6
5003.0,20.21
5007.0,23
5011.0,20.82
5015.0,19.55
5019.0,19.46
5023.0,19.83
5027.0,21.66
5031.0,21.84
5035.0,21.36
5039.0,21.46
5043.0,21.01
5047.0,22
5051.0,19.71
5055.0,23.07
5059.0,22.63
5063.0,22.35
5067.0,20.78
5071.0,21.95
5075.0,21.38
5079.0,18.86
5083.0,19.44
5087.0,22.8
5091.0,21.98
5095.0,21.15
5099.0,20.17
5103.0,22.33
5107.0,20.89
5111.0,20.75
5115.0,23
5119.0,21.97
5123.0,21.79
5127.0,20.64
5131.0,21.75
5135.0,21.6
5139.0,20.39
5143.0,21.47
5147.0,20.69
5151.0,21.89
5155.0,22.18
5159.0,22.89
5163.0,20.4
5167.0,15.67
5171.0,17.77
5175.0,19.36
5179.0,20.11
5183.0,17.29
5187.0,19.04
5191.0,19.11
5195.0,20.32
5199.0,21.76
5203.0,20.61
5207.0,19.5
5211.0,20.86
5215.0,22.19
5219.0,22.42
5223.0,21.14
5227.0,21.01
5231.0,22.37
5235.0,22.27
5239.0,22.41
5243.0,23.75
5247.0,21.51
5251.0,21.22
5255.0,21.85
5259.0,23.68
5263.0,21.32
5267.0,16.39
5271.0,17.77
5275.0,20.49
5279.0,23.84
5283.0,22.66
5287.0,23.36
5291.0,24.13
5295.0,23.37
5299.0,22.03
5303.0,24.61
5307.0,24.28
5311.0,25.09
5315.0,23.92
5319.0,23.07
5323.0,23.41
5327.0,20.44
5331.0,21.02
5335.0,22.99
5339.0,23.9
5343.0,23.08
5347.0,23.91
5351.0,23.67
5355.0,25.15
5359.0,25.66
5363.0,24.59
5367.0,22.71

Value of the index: 1.0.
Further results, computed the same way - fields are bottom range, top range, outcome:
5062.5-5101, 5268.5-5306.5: 1.07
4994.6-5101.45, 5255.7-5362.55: 1.08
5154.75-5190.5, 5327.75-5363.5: 1.23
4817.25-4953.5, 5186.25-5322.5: 1.02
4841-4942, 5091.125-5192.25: 0.98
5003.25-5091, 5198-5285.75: 1.01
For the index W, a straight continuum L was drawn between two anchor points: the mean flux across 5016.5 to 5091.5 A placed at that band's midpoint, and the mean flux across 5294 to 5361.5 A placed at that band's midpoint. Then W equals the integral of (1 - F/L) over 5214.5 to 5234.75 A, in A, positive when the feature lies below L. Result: 0.7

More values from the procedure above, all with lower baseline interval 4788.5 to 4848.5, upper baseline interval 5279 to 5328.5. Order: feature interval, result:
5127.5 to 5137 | 0.67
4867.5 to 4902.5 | 2.92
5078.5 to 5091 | 1.23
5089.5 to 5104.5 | 1.13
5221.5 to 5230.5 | 0.77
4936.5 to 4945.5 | 0.80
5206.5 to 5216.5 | 0.98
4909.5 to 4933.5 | 1.41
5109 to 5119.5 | 0.55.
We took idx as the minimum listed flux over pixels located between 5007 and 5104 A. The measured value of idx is 18.86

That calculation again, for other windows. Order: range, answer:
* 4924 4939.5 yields 19.56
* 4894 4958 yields 19.14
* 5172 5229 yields 17.29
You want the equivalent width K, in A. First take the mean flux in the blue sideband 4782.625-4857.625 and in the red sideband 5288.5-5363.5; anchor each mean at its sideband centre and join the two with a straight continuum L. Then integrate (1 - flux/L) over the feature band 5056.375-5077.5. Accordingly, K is 1.07 A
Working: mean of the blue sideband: 22.4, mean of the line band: 21.8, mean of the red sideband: 23.6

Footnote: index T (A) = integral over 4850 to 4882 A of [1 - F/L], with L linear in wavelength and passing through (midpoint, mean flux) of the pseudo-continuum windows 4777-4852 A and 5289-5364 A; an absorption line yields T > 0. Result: 3.5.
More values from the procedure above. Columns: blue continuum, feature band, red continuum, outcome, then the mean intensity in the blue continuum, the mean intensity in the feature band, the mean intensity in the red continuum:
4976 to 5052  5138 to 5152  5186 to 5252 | 0.0 A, 20.6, 21.1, 21.3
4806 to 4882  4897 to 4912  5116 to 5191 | -1.1 A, 21.4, 22.8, 20.4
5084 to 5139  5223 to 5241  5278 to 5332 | 0.5 A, 21.5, 21.9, 23.3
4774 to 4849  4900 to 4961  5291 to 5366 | 2.4 A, 22.5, 21.8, 23.6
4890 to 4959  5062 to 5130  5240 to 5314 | 2.4 A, 21.9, 21.3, 22.3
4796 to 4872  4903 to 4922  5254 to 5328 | 0.0 A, 21.7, 21.9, 22.4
